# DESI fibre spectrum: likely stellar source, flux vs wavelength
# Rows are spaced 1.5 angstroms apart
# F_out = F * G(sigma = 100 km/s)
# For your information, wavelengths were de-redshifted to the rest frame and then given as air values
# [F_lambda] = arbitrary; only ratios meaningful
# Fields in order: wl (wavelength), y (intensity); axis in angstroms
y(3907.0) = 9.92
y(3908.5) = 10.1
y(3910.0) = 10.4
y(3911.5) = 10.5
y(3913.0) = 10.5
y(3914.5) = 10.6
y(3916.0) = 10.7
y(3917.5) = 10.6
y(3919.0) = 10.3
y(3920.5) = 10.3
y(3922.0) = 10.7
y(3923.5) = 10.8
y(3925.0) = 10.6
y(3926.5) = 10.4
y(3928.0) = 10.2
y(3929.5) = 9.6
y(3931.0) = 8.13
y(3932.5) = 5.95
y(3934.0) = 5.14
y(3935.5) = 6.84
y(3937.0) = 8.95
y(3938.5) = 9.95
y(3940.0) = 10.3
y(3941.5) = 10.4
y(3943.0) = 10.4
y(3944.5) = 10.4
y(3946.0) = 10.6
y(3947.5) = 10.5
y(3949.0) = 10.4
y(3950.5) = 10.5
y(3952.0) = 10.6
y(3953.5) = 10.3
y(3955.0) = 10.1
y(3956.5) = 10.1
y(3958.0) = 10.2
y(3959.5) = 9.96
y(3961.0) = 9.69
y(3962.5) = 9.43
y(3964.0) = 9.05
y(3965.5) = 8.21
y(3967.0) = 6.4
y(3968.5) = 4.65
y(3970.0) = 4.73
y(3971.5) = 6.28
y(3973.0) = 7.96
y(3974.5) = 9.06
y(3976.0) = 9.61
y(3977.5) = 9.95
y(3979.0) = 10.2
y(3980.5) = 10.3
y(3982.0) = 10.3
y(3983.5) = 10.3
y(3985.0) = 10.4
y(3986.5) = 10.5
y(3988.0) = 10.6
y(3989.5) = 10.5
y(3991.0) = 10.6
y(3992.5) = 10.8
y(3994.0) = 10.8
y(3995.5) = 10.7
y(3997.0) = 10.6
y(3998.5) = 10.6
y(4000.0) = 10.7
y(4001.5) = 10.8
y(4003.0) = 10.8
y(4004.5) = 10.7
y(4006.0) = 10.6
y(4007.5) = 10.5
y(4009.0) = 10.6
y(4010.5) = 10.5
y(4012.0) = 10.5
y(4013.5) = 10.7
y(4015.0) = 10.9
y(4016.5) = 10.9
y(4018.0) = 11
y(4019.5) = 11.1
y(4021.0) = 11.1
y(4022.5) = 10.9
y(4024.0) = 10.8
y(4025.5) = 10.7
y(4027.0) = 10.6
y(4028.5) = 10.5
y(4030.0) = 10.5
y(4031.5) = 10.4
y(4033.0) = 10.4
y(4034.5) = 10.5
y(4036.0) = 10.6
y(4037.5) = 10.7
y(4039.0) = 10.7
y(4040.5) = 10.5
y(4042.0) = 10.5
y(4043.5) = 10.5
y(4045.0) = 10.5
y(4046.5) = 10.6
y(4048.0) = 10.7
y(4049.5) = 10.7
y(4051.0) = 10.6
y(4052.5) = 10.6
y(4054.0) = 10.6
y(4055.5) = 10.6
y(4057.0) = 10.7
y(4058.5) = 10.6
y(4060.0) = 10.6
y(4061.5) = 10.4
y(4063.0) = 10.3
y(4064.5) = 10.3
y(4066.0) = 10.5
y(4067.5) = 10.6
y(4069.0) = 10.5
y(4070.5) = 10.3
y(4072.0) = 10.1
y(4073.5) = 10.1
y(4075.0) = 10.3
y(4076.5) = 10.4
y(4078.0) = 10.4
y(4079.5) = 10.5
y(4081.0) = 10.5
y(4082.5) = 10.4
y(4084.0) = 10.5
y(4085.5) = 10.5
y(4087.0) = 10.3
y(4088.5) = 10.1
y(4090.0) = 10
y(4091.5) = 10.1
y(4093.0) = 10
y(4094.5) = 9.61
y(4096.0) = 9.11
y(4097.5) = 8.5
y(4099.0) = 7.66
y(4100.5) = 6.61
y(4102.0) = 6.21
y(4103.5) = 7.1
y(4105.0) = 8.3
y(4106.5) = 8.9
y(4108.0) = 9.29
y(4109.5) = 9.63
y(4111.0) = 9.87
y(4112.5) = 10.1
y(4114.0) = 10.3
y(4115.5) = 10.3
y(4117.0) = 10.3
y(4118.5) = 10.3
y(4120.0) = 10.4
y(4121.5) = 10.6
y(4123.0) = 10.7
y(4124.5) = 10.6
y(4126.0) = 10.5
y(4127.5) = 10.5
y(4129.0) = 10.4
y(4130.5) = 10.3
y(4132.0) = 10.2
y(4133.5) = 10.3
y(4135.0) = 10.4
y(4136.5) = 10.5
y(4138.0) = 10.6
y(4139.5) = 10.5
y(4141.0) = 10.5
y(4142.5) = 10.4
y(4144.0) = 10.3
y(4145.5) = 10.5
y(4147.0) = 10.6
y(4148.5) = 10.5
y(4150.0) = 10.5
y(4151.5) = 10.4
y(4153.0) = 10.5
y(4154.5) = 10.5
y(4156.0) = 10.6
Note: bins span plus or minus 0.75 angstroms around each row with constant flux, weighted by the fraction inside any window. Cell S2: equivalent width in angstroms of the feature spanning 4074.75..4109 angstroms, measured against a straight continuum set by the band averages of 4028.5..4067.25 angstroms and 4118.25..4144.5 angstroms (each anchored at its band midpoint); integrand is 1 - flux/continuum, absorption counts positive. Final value 3.7 angstroms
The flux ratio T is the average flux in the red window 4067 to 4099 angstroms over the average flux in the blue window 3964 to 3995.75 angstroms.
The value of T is 1.10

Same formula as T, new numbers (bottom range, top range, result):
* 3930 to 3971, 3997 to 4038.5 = 1.19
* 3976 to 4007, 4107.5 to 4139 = 0.98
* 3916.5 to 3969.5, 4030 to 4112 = 1.06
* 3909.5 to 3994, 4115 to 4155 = 1.09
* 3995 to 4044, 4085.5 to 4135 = 0.90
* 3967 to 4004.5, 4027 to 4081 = 1.09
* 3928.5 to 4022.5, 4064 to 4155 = 1.03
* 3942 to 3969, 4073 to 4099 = 1.04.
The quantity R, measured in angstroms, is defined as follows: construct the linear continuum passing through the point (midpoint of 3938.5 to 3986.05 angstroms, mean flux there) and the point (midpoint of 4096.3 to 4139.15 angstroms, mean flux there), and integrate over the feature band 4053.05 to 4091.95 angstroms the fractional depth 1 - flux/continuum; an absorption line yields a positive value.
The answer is -3.4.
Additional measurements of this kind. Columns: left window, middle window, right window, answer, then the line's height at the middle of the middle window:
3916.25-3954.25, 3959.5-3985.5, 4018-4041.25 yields 3.8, 10.1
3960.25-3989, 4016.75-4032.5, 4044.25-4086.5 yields -1.7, 9.74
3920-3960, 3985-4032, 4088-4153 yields -4.5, 9.76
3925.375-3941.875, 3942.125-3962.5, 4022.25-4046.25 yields -2.7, 9.06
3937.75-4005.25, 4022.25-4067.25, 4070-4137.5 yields -3.5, 9.8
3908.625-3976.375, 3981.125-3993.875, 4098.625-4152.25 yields -1.4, 9.49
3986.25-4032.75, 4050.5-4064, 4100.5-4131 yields -0.4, 10.2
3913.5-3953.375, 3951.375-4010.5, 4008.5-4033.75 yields 3.4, 10.3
